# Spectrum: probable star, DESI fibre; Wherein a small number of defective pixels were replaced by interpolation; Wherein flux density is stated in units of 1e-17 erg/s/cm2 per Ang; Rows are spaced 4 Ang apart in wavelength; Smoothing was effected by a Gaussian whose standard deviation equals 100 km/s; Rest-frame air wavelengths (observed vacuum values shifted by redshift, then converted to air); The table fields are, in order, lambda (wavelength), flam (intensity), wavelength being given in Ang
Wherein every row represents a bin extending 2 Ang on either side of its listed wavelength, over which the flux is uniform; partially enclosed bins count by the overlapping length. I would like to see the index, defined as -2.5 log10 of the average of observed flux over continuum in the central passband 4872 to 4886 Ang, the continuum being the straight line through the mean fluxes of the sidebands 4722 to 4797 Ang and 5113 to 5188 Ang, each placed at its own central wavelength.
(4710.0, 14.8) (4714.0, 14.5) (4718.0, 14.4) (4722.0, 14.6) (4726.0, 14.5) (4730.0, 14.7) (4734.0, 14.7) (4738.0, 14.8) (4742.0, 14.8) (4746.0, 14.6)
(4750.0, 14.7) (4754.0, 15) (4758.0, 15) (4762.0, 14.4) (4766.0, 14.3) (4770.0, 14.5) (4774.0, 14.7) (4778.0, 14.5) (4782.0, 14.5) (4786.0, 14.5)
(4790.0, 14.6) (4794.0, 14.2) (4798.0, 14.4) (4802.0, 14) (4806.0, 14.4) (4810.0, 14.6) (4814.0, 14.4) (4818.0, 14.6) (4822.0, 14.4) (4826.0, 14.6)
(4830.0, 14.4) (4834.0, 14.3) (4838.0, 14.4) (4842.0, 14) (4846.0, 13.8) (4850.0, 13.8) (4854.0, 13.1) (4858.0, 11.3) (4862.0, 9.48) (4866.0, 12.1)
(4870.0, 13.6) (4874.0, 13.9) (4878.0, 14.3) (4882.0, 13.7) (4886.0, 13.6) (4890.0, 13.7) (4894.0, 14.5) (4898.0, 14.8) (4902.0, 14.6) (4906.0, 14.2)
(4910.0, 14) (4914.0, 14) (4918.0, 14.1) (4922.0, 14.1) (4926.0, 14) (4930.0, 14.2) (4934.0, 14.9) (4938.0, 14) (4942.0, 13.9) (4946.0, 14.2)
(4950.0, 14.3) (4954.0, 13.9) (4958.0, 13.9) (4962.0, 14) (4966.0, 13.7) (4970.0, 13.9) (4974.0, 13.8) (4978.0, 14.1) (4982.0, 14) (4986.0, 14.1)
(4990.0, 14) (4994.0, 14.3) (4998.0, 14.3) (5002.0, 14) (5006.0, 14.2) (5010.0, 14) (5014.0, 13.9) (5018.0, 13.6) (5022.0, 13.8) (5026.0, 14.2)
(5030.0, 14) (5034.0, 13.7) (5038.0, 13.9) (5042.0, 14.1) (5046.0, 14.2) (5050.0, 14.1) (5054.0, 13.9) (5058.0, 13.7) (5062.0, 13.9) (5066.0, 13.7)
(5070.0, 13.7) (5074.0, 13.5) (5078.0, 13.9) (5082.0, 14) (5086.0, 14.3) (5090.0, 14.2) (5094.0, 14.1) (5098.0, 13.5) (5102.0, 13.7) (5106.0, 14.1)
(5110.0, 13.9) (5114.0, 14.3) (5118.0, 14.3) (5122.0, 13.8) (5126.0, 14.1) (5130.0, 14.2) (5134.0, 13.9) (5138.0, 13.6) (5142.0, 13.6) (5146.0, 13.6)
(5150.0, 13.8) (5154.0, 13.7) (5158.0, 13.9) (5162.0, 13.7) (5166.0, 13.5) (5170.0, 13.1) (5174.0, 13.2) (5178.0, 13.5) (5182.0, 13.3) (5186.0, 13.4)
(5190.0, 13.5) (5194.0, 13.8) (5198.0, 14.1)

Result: 0.03 mag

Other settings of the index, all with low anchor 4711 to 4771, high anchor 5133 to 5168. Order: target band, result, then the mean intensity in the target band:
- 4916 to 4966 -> 0.01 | 14.1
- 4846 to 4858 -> 0.10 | 13.2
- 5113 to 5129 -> -0.03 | 14.1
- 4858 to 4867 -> 0.31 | 10.8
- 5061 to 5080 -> 0.01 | 13.7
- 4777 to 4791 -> 0.00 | 14.5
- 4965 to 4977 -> 0.02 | 13.8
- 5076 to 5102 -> -0.01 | 14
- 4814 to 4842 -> 0.00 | 14.4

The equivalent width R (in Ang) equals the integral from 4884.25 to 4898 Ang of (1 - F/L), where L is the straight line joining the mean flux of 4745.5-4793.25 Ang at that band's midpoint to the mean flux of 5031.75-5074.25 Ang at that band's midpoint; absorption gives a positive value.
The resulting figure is 0.2 Ang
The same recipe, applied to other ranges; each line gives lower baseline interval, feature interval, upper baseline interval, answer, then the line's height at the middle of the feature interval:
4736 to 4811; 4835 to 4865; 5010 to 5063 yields 3.15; 14.4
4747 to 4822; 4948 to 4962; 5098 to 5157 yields 0.17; 14.2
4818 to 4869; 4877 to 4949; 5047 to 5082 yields -3.45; 13.5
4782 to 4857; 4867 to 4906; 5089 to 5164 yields 0.31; 14.1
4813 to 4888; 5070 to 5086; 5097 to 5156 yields -0.03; 13.8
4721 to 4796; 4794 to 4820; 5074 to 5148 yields 0.24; 14.5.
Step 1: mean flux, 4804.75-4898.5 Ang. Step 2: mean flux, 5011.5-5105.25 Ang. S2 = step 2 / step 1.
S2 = 1.01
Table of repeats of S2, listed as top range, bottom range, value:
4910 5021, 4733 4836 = 0.97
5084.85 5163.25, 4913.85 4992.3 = 0.99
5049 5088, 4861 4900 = 1.03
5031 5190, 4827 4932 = 1.01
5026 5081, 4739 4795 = 0.95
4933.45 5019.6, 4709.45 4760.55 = 0.96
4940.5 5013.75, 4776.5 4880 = 1.01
